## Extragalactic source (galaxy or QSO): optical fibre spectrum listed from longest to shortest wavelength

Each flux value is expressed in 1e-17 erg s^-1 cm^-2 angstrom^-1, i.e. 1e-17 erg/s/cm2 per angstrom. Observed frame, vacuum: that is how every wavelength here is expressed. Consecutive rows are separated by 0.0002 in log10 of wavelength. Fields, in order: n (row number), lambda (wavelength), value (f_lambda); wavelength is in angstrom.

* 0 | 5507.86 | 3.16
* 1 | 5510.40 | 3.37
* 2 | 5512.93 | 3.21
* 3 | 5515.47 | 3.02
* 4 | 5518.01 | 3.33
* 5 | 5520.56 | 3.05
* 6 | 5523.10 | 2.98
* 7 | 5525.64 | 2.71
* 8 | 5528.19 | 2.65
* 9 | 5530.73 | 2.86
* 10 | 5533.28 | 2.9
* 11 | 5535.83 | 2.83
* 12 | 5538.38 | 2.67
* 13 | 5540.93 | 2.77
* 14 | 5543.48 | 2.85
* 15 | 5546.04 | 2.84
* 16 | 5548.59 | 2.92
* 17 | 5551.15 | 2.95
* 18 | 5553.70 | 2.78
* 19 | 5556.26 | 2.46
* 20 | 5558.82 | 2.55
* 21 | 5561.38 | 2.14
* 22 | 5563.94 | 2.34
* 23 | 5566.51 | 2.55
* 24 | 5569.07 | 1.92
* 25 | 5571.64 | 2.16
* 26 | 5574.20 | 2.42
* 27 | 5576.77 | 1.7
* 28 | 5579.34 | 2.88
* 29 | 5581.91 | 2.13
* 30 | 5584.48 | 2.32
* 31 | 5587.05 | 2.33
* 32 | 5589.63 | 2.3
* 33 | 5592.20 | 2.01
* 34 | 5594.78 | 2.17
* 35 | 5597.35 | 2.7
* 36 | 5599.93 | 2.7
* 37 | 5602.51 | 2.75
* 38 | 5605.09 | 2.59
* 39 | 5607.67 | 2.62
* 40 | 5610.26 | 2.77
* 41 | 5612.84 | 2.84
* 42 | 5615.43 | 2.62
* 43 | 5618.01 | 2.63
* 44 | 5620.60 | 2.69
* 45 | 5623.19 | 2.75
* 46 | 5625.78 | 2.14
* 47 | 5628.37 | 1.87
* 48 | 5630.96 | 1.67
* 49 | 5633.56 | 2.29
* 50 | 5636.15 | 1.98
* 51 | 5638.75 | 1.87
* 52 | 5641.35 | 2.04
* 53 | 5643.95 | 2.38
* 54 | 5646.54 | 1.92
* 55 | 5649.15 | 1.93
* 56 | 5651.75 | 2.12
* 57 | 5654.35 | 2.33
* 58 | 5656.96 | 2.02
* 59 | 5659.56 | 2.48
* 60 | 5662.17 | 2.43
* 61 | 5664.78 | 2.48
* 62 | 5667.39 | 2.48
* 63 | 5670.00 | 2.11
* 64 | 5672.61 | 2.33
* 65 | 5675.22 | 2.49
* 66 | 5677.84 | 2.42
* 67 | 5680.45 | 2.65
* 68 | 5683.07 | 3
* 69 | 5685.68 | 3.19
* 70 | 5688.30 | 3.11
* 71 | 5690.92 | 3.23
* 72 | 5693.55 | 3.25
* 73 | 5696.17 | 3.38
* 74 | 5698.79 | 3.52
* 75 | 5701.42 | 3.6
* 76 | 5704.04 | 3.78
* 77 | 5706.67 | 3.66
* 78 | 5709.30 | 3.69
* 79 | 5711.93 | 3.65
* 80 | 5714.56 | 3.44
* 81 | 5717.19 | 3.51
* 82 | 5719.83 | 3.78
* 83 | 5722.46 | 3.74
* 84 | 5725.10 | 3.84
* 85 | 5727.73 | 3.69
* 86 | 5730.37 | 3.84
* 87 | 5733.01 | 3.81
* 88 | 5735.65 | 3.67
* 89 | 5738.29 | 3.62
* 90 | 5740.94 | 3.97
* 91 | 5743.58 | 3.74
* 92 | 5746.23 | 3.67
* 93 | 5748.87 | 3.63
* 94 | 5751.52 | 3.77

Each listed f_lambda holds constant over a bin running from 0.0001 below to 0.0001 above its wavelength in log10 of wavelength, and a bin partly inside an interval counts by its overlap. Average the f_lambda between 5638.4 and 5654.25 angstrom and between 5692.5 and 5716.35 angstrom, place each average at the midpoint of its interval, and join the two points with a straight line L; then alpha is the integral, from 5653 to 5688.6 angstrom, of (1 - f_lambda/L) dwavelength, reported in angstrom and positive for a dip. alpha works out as 2.3 angstrom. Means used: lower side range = 2.08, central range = 2.52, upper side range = 3.56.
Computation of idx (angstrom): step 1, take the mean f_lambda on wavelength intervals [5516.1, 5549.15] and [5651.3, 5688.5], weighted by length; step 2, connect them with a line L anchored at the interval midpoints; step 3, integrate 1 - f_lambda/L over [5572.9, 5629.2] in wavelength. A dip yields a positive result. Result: 4.8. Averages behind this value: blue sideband 2.88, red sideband 2.5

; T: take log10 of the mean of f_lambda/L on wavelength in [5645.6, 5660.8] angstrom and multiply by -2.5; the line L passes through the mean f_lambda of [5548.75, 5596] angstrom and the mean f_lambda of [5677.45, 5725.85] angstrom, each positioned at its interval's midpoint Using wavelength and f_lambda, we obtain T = 0.373 mag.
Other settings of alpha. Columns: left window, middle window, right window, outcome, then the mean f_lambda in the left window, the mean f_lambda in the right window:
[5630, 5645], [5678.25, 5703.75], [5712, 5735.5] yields -1.1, 2.04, 3.7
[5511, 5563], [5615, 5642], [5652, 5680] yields 3.0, 2.83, 2.36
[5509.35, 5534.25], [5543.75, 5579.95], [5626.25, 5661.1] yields 3.1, 3.01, 2.07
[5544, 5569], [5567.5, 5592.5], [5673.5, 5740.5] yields 4.5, 2.59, 3.42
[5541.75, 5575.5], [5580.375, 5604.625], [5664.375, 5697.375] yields 2.0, 2.53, 2.79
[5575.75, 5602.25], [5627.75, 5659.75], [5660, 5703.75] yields 7.2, 2.35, 2.87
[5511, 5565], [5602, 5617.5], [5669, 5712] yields 1.4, 2.81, 3.11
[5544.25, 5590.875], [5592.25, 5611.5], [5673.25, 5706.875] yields 0.4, 2.43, 3.14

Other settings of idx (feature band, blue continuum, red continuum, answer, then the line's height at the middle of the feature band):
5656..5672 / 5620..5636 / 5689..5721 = 2.7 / 2.82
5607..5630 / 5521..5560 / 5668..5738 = 3.8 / 3.04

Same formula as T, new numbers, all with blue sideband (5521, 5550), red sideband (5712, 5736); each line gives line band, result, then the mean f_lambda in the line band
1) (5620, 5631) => 0.39 mag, 2.26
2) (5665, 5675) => 0.42 mag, 2.35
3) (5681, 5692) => 0.14 mag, 3.1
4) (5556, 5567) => 0.23 mag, 2.39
